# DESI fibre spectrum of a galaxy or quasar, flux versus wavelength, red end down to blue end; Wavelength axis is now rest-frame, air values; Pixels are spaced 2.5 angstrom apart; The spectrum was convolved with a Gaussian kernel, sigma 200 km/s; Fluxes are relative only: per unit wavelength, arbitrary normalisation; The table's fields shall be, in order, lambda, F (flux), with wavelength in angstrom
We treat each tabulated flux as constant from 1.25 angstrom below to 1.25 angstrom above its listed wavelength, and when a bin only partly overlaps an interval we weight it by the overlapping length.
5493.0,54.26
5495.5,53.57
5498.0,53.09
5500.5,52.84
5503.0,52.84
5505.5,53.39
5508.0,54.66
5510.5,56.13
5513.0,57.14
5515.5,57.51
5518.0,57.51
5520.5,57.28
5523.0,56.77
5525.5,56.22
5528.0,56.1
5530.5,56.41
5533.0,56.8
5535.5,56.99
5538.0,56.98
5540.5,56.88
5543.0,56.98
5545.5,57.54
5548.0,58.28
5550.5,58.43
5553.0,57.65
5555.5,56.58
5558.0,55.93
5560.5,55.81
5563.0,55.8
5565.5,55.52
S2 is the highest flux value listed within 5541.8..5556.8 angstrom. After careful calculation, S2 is 58.43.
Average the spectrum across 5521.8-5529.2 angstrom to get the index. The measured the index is 56.4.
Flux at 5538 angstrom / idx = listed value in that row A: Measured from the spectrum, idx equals 56.98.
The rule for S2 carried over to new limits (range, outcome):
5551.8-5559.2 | 57.65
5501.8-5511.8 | 56.13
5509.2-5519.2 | 57.51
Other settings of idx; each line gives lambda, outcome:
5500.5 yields 52.84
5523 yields 56.77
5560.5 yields 55.81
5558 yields 55.93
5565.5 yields 55.52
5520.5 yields 57.28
